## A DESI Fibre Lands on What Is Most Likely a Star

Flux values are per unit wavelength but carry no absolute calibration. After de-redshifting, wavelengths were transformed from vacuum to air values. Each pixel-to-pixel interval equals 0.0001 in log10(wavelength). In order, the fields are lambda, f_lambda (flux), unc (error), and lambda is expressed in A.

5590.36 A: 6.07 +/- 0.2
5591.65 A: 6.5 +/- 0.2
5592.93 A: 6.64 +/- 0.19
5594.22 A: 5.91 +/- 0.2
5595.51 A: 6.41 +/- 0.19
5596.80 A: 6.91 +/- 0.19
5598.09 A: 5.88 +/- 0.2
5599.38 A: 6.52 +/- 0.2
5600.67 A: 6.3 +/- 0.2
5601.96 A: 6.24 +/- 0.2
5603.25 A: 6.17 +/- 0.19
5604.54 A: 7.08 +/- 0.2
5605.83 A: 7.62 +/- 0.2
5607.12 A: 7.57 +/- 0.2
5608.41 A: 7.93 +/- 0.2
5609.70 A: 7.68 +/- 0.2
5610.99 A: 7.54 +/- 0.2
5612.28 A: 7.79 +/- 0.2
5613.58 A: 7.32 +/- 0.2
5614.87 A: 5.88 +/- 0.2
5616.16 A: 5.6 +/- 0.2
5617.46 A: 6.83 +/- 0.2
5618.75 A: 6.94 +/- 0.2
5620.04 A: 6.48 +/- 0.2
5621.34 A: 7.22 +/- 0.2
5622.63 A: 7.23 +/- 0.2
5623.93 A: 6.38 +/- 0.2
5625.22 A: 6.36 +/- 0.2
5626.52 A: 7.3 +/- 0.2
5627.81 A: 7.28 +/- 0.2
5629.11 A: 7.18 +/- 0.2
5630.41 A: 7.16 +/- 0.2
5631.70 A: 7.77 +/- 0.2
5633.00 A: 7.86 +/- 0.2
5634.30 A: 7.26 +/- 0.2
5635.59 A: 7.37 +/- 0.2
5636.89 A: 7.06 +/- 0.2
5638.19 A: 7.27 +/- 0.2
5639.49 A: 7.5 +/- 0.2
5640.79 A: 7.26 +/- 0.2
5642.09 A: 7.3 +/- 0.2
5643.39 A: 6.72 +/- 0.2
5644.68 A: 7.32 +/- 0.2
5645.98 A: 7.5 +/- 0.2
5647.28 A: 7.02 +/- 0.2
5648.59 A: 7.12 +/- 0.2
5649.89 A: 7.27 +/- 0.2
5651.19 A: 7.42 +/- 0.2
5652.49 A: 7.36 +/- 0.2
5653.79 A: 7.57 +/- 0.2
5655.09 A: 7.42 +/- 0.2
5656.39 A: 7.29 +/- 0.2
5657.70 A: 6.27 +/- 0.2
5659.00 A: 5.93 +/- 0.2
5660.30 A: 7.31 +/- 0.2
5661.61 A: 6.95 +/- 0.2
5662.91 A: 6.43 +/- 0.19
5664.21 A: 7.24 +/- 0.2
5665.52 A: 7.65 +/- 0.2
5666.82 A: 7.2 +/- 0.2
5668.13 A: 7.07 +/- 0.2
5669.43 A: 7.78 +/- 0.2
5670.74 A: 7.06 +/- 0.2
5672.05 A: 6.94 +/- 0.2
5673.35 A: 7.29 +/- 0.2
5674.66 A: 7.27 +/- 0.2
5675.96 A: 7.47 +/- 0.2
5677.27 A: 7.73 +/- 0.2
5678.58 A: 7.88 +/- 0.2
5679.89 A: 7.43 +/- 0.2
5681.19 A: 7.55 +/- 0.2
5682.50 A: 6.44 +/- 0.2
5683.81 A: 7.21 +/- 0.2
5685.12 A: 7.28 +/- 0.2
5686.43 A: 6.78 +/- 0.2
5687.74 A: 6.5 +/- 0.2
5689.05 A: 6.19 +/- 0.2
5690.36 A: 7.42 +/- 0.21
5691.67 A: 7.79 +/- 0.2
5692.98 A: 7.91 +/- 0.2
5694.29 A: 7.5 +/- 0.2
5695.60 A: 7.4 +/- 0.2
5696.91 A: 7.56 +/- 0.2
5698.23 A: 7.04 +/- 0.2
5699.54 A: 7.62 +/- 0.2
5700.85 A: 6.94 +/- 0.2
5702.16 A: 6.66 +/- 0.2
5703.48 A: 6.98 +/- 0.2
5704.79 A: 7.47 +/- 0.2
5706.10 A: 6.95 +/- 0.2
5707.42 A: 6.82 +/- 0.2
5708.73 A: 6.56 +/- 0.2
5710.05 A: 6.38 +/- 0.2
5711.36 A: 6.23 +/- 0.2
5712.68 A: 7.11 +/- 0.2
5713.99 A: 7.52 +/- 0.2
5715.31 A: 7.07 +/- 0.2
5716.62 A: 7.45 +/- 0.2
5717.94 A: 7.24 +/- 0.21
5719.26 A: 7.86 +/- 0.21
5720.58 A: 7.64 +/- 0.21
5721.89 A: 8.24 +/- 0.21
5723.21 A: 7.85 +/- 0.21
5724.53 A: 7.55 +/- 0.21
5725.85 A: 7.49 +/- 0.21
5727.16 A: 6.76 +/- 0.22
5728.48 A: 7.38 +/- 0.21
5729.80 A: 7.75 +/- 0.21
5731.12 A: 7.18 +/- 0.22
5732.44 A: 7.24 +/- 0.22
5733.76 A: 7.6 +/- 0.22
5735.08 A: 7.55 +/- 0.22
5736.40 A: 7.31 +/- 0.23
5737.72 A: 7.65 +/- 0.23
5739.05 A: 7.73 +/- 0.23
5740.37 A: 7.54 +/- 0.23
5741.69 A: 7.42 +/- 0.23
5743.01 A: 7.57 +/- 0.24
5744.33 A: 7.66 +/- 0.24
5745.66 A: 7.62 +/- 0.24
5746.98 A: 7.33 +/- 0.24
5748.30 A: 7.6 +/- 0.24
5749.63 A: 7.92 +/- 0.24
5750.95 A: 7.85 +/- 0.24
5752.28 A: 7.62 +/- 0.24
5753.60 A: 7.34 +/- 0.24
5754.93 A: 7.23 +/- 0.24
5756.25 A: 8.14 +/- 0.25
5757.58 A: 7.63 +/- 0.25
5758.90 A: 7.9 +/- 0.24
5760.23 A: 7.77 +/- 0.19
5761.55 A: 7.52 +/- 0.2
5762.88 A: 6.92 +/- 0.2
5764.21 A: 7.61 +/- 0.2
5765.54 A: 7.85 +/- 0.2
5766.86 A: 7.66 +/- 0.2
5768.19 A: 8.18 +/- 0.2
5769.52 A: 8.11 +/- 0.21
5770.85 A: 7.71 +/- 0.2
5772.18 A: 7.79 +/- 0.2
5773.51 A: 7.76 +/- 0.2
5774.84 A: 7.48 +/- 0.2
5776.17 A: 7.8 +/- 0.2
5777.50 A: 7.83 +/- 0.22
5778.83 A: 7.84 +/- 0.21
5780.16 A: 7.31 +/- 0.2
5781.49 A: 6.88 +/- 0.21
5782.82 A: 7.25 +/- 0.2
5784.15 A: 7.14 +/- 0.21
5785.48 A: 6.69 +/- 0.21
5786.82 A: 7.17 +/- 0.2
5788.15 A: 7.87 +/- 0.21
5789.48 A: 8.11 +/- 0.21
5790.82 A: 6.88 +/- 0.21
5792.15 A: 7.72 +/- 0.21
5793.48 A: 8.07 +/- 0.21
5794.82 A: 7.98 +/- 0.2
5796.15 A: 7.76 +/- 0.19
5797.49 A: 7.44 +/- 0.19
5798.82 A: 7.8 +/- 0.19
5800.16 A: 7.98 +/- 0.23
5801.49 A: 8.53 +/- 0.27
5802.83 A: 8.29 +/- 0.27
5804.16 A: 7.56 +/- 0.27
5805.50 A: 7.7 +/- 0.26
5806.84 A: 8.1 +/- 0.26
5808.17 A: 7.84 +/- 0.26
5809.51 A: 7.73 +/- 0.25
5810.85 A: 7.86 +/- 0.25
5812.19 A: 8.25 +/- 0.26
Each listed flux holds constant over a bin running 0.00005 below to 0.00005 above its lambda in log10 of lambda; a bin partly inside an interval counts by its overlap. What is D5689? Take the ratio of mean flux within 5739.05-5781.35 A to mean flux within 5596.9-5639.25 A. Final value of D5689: 1.09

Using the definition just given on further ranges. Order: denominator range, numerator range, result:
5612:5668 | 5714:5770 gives 1.07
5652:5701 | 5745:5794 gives 1.05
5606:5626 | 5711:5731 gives 1.06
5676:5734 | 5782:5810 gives 1.06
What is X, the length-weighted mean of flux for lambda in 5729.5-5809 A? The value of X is 7.64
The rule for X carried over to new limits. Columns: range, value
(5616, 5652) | 7.13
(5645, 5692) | 7.16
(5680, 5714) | 7.07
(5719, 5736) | 7.54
